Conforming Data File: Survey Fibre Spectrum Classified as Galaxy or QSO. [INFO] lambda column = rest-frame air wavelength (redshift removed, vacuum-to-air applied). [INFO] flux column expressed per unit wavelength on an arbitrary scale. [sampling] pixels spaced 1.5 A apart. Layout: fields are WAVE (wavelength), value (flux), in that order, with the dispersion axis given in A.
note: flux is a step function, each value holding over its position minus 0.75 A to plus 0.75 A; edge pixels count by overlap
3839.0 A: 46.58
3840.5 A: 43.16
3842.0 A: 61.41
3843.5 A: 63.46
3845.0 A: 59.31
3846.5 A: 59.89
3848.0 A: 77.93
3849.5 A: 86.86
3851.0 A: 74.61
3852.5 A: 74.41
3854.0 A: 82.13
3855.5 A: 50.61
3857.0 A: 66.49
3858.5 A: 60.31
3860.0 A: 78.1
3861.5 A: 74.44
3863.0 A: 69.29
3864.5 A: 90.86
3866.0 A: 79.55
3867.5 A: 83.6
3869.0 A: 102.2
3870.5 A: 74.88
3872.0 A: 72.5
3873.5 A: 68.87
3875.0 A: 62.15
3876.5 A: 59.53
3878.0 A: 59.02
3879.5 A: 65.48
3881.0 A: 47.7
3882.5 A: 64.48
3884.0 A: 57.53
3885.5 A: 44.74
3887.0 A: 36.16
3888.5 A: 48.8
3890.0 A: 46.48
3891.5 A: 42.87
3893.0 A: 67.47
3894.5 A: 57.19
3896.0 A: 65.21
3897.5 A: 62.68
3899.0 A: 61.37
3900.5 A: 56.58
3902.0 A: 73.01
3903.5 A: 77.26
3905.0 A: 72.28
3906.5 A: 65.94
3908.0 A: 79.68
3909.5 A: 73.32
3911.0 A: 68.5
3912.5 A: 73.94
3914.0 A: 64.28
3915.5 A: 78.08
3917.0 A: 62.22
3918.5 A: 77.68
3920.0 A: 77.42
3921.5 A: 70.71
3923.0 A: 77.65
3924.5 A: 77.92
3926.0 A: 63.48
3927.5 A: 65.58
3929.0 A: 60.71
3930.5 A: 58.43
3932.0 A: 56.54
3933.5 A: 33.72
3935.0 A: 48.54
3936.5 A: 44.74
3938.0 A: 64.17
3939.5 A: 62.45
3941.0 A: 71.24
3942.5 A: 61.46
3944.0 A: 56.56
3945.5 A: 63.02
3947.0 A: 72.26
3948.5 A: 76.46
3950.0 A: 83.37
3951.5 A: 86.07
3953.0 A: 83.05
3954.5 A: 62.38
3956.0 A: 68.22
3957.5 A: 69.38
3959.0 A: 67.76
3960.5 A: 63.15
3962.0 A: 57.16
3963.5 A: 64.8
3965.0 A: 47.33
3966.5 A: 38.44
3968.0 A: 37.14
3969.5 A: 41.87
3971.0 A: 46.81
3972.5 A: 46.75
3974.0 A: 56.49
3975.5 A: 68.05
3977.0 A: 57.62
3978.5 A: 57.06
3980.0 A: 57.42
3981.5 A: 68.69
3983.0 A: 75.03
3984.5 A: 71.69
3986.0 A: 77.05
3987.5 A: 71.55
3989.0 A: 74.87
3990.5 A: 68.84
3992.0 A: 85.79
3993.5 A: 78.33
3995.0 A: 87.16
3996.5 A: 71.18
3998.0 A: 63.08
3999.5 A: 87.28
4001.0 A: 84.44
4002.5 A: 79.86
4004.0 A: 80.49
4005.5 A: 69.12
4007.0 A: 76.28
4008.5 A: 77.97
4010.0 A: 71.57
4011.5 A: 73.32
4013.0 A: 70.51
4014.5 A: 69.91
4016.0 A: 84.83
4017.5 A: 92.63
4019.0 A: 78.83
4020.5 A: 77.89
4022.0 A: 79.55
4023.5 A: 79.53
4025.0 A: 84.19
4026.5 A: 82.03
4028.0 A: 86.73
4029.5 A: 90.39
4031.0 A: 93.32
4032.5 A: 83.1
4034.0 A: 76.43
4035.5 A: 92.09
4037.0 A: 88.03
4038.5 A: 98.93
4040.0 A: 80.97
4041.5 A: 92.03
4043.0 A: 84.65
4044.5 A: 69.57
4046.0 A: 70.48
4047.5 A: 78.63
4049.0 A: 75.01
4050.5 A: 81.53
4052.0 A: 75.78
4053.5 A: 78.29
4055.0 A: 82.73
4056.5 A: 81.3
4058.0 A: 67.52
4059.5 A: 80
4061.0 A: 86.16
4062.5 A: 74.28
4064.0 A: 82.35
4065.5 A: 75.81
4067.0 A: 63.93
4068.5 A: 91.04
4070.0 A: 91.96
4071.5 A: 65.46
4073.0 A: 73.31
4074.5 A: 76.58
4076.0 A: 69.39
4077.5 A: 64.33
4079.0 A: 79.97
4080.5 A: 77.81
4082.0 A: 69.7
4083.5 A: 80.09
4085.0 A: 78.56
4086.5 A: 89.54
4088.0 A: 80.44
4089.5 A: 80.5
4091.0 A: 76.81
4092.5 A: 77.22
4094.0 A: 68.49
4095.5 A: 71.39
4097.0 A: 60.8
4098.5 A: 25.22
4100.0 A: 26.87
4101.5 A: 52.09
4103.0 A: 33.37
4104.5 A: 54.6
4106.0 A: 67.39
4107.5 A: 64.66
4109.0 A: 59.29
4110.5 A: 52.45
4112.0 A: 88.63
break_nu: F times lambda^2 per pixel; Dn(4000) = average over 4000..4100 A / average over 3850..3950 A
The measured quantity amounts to 1.27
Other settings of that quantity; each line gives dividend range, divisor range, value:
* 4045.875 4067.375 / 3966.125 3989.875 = 1.35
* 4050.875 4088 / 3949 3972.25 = 1.34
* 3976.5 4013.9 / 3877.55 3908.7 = 1.30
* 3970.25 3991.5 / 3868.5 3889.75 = 1.12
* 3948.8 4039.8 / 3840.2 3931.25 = 1.15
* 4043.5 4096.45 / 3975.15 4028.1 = 1.05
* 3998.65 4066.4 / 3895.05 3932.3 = 1.24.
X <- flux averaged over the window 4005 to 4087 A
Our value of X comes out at 79.4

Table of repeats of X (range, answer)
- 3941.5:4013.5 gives 67.8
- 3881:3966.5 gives 63.8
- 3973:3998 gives 70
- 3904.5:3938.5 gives 65.9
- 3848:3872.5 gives 76.4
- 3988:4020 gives 77.4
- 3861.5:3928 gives 67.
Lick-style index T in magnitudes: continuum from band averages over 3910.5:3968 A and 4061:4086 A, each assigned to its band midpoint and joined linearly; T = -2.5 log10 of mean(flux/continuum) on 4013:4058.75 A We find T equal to -0.121 mag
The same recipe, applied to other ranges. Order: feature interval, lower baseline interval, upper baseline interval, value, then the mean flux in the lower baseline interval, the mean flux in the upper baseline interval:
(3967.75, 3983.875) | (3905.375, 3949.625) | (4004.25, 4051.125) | 0.28 mag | 66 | 81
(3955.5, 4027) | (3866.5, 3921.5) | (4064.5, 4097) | 0.02 mag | 65.4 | 76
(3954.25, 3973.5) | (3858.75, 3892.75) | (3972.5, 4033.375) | 0.31 mag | 64.9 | 75.7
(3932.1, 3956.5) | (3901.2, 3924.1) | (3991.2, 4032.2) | 0.16 mag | 72.8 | 79.9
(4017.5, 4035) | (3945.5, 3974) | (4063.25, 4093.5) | -0.19 mag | 61.7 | 77.2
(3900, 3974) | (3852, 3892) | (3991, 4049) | 0.12 mag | 65.4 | 80.7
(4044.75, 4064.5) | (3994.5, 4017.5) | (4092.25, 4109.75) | -0.19 mag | 76.9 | 54.5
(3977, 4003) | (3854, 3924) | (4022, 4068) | 0.04 mag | 66.9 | 81.2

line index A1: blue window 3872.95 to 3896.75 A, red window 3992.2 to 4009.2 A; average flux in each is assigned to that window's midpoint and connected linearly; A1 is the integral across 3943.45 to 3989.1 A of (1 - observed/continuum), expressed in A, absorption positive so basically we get 5.1 A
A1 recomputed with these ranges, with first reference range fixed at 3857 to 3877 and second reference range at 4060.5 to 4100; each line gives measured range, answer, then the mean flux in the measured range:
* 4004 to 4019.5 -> -0.6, 76.7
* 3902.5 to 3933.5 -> 2.2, 69.2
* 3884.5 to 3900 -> 4.4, 53.4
